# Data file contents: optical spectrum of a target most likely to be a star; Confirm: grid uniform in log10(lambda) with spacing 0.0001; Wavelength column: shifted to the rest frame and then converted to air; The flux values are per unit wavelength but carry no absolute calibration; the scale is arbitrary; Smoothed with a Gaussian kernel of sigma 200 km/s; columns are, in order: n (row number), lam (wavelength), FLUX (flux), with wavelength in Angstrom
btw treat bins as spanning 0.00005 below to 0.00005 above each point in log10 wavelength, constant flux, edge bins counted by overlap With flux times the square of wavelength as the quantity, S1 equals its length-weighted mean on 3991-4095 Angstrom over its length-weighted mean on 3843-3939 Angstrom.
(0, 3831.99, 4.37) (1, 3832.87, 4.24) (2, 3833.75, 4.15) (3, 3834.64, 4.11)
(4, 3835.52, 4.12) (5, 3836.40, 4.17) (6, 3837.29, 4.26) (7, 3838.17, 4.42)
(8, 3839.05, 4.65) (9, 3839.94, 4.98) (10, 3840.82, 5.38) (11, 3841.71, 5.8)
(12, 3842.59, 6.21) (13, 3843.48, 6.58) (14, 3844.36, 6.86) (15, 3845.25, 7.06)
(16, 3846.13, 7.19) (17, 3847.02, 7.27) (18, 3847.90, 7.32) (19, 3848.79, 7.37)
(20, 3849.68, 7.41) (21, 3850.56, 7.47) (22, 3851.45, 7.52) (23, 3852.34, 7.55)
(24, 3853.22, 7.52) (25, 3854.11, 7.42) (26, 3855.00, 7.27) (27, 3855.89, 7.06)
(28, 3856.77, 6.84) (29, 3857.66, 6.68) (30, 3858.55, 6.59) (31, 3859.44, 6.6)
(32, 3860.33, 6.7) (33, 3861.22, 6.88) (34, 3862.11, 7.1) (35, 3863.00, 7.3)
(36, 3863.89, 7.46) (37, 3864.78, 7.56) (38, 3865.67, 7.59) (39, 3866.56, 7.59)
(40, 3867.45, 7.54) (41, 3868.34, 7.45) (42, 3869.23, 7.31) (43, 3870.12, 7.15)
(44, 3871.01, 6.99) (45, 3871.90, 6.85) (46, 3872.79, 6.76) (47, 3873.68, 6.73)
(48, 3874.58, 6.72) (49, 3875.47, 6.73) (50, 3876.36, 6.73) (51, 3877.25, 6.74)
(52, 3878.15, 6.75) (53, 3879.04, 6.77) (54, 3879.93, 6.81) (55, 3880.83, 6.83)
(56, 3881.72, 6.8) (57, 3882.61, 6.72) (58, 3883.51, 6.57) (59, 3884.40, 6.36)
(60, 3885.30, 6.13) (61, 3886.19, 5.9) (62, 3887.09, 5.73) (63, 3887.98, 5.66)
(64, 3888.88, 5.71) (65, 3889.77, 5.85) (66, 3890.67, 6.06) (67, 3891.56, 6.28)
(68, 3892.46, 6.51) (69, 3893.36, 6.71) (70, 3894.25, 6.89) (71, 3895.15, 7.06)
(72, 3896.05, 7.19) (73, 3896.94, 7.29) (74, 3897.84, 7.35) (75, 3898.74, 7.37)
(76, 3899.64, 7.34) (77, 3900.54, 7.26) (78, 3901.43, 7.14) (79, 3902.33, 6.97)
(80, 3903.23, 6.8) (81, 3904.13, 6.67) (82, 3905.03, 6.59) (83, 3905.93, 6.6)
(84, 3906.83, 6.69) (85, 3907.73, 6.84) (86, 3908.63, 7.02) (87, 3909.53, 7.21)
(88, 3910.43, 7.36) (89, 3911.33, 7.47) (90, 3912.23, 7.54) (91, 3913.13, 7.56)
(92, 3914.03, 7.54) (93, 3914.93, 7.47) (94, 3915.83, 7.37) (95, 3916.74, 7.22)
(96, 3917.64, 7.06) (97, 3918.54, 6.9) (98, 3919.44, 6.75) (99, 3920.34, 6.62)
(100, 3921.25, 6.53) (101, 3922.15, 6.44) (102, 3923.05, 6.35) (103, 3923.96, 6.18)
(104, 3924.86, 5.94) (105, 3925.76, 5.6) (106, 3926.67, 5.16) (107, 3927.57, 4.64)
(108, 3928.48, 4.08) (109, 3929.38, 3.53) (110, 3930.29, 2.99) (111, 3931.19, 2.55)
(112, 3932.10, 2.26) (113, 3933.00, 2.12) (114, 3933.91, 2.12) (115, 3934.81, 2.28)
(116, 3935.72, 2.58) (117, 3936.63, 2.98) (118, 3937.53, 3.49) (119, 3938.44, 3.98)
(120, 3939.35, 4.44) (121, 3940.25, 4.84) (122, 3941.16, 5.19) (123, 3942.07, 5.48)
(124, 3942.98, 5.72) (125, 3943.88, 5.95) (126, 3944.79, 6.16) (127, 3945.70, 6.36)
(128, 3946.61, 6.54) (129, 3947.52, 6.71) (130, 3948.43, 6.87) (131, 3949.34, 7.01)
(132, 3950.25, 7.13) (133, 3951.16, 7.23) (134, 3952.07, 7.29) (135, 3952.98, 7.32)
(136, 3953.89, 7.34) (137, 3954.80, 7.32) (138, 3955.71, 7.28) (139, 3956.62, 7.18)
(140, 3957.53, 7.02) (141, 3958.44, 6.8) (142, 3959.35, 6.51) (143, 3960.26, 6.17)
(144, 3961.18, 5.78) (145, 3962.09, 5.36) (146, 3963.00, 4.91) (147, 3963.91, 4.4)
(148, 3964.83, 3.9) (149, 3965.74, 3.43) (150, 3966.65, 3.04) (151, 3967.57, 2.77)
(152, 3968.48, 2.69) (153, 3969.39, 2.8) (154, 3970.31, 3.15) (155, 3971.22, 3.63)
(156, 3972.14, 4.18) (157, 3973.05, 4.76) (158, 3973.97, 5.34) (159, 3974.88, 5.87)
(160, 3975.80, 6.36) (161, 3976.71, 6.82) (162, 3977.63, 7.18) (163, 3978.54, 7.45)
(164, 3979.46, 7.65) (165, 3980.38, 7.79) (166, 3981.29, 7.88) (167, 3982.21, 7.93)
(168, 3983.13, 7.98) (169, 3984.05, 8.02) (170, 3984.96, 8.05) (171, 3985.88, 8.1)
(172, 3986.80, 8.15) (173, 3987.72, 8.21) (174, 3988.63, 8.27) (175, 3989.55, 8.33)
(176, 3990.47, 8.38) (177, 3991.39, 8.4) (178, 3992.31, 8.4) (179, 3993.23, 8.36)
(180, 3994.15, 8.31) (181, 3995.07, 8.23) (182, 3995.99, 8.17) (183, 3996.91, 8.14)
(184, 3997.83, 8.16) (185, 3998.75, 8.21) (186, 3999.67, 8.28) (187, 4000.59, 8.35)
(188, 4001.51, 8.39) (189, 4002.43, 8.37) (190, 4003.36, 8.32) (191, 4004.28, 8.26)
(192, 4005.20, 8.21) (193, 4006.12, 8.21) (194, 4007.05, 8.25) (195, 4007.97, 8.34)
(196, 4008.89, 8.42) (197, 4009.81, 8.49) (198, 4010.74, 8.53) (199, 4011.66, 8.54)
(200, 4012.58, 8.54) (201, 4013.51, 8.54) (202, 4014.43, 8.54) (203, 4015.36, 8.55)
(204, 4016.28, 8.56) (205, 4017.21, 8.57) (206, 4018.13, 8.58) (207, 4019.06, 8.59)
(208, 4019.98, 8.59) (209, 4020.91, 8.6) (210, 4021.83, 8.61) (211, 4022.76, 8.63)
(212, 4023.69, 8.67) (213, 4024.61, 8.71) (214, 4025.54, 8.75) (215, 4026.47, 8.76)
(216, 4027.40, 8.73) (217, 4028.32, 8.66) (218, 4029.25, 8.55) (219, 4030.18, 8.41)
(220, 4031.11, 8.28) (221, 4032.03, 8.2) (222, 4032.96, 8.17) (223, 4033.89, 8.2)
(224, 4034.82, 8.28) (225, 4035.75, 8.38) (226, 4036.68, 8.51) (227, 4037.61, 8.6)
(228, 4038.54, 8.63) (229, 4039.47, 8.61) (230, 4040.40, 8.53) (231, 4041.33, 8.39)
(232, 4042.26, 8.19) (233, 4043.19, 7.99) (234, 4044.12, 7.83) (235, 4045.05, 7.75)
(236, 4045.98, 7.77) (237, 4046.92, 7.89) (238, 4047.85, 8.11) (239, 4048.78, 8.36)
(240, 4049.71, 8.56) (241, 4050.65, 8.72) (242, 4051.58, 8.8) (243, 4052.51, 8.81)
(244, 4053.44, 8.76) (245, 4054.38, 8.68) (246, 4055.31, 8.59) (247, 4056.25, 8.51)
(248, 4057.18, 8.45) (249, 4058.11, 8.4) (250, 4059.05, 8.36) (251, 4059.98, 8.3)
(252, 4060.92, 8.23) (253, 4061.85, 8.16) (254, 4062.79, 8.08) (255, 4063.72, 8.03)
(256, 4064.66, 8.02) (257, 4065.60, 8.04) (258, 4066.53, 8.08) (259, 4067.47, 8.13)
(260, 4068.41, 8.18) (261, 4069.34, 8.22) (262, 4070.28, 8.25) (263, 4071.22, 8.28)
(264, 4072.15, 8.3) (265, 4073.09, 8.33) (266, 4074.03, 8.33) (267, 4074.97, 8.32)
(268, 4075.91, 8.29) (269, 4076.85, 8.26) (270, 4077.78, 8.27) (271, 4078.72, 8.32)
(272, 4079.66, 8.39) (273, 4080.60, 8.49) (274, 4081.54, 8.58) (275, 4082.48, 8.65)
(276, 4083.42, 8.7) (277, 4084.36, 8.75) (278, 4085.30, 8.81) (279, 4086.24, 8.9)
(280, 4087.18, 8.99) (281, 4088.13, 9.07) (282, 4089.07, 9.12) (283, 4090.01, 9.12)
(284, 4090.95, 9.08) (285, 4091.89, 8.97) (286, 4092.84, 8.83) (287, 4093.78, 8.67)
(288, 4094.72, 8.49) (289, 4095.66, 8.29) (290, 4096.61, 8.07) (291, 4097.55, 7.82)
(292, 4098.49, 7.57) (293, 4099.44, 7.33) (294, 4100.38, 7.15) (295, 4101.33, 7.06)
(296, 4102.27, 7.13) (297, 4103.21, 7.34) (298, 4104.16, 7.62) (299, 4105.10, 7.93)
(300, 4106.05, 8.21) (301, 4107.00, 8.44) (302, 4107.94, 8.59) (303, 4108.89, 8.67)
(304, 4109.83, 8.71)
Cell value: 1.42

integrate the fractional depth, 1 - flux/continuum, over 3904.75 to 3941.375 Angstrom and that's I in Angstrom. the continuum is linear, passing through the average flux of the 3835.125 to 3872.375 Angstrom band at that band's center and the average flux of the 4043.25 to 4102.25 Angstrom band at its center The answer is 8.8 Angstrom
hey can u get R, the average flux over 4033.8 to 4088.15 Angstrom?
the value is 8.37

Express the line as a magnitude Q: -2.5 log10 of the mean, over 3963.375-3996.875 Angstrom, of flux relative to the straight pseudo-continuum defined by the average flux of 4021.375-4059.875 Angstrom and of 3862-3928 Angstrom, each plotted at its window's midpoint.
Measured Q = 0.20 mag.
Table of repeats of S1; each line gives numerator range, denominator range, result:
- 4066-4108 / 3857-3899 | 1.36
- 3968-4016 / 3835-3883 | 1.20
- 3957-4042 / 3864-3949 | 1.28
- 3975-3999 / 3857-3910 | 1.23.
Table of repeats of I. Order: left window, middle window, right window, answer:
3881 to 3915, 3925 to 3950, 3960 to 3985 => 6.3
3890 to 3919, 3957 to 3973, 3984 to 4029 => 6.8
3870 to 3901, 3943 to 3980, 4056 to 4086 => 7.8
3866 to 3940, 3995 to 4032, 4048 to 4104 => -4.4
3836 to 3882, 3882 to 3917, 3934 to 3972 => -4.2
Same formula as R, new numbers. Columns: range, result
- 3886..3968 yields 5.92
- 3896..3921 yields 7.11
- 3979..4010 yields 8.2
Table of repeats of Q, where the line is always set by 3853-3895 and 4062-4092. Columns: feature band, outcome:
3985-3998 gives -0.07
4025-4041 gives -0.05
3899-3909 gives 0.02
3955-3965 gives 0.24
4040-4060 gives -0.01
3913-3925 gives 0.05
